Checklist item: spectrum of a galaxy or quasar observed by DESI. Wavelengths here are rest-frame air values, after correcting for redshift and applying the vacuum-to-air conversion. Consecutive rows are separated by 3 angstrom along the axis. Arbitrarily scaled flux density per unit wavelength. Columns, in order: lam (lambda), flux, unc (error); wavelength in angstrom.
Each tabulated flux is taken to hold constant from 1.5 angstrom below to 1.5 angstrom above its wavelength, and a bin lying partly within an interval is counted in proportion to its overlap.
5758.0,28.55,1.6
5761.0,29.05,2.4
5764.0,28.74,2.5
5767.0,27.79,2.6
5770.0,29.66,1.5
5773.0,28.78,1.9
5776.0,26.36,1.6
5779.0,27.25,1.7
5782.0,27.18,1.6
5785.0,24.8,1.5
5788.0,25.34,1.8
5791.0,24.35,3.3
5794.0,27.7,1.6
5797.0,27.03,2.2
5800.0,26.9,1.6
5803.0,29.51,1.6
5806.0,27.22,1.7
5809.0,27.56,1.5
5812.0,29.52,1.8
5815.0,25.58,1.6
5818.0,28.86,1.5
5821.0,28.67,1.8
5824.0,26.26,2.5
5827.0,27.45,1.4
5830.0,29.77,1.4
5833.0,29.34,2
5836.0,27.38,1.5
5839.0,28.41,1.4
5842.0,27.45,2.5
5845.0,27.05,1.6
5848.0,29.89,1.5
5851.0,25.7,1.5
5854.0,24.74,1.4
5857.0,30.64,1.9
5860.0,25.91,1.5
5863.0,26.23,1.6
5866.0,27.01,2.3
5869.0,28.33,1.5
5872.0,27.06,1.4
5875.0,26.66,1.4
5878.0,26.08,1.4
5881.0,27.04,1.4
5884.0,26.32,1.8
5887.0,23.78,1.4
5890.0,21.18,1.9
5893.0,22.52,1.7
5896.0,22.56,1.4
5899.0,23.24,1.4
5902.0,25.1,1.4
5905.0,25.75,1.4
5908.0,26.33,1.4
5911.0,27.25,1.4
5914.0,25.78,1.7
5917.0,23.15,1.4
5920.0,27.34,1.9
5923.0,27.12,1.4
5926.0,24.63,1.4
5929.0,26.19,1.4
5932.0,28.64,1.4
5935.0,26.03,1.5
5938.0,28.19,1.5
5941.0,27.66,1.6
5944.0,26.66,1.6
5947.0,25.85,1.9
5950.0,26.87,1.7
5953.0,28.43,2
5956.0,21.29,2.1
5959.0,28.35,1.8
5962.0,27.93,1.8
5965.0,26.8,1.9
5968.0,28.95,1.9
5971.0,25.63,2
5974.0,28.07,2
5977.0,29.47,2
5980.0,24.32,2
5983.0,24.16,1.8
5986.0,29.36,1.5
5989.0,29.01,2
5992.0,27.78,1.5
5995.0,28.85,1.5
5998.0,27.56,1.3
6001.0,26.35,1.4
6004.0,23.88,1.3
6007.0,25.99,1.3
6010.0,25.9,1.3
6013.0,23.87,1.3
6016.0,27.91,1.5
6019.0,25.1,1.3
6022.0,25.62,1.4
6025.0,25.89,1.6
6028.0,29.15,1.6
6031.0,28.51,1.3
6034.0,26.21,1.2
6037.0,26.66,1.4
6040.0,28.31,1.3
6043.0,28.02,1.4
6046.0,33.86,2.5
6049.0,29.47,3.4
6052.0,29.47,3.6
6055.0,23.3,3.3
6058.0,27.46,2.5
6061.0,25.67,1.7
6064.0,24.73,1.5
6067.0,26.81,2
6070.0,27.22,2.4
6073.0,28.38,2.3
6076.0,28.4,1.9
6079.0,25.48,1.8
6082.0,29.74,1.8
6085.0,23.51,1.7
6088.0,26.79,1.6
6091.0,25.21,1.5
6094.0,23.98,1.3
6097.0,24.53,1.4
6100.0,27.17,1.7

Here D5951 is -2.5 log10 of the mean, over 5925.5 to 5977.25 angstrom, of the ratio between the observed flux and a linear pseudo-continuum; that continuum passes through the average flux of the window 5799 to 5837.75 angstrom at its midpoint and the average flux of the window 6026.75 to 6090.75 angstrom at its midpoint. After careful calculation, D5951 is 0.03 mag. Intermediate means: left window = 28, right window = 27.4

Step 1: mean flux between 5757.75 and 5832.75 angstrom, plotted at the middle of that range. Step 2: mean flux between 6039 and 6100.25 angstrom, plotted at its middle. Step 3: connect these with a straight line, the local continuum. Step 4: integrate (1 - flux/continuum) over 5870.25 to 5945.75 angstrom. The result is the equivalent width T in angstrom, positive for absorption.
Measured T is 4.6 angstrom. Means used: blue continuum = 27.6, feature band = 25.7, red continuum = 27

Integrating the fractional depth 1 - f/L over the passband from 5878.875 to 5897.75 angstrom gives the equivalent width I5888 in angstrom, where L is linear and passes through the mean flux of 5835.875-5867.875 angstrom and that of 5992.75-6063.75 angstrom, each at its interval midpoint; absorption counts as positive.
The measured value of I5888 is 2.29 angstrom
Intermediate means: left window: 27.3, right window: 27.1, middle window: 24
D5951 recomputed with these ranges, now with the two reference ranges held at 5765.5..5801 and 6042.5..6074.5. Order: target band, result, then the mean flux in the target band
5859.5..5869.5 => 0.01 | 26.8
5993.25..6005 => 0.03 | 26.8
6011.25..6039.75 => 0.04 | 26.6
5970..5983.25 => 0.04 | 26.6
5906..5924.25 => 0.05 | 26.1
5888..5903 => 0.19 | 22.9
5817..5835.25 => -0.05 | 28.3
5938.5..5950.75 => 0.02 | 26.9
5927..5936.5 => 0.02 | 26.8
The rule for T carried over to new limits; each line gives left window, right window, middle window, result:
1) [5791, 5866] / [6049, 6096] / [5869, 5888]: 0.7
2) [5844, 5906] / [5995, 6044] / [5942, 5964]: -0.2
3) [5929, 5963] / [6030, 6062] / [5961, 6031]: 1.3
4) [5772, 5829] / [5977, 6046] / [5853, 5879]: 0.1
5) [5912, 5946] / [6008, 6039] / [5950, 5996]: -1.2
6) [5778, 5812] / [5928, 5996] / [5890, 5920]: 2.7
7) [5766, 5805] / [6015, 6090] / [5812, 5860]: -1.2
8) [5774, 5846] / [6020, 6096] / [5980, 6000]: -0.2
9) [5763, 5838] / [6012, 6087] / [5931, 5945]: 0.0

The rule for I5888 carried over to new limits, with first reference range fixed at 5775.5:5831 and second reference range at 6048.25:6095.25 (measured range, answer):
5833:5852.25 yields -0.5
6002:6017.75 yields 0.7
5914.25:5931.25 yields 0.7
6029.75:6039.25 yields -0.2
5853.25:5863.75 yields 0.0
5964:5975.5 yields -0.2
